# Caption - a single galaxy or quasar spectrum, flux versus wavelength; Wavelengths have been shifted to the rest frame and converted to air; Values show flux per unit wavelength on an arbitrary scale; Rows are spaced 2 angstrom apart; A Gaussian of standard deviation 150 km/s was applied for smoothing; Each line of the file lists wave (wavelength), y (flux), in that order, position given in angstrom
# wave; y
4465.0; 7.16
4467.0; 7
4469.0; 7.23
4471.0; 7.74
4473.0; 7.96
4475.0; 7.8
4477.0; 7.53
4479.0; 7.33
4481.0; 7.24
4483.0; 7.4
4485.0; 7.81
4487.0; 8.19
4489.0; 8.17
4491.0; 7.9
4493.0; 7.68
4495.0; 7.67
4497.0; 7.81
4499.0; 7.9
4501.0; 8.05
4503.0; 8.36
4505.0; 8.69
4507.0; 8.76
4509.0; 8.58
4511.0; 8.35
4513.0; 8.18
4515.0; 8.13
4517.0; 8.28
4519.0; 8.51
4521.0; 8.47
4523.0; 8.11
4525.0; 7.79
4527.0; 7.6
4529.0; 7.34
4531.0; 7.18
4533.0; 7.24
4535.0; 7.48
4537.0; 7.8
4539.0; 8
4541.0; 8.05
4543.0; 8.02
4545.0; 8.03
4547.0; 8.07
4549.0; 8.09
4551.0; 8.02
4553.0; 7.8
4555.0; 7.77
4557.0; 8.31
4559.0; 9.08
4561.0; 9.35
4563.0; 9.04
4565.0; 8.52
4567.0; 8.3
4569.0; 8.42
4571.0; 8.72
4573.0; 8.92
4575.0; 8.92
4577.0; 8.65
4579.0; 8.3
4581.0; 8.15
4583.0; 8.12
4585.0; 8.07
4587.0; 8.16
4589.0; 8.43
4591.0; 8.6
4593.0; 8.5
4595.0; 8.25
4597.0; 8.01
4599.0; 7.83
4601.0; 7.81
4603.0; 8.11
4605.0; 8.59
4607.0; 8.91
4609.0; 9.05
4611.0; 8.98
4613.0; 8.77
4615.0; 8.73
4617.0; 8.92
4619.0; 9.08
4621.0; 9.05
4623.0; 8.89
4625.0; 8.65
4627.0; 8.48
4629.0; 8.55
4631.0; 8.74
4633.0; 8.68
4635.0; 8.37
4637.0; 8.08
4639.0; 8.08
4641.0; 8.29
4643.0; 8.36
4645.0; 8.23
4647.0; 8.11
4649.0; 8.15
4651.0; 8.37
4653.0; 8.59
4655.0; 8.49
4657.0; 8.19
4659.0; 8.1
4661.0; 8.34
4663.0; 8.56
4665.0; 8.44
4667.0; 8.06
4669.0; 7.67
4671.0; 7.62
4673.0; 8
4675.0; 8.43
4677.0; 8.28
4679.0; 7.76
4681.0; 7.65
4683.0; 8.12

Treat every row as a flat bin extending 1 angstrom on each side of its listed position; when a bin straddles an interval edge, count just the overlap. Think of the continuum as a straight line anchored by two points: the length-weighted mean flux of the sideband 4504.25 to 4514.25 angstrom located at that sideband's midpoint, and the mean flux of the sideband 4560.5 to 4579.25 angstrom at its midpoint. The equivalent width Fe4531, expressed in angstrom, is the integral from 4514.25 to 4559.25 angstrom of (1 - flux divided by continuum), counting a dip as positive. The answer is 3.4 angstrom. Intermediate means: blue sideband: 8.5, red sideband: 8.71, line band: 7.94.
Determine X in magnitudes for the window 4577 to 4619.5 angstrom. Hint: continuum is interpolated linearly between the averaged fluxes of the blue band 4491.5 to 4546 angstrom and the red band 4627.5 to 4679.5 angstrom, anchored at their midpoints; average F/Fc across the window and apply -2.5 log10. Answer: -0.04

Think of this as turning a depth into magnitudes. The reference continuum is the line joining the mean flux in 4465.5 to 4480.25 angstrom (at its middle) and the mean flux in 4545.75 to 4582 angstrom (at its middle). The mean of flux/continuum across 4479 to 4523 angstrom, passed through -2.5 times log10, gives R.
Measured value -0.039 mag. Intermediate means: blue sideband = 7.5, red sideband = 8.47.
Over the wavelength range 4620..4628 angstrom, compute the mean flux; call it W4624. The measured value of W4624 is 8.77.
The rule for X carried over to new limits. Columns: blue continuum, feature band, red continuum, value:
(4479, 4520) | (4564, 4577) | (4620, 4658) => -0.05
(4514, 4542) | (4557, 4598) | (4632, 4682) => -0.07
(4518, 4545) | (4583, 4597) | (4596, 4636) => 0.01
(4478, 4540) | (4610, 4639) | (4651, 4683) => -0.08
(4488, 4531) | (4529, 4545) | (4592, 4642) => 0.07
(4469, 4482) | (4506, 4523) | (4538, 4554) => -0.08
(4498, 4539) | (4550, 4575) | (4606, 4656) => -0.04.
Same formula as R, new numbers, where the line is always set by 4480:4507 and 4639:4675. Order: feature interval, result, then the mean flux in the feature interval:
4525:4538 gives 0.076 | 7.47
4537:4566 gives -0.032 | 8.28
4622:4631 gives -0.063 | 8.65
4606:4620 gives -0.099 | 8.92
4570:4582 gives -0.069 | 8.61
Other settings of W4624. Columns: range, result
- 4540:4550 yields 8.05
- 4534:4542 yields 7.83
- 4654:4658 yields 8.34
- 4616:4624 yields 8.98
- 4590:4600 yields 8.24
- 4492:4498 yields 7.72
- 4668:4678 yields 8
